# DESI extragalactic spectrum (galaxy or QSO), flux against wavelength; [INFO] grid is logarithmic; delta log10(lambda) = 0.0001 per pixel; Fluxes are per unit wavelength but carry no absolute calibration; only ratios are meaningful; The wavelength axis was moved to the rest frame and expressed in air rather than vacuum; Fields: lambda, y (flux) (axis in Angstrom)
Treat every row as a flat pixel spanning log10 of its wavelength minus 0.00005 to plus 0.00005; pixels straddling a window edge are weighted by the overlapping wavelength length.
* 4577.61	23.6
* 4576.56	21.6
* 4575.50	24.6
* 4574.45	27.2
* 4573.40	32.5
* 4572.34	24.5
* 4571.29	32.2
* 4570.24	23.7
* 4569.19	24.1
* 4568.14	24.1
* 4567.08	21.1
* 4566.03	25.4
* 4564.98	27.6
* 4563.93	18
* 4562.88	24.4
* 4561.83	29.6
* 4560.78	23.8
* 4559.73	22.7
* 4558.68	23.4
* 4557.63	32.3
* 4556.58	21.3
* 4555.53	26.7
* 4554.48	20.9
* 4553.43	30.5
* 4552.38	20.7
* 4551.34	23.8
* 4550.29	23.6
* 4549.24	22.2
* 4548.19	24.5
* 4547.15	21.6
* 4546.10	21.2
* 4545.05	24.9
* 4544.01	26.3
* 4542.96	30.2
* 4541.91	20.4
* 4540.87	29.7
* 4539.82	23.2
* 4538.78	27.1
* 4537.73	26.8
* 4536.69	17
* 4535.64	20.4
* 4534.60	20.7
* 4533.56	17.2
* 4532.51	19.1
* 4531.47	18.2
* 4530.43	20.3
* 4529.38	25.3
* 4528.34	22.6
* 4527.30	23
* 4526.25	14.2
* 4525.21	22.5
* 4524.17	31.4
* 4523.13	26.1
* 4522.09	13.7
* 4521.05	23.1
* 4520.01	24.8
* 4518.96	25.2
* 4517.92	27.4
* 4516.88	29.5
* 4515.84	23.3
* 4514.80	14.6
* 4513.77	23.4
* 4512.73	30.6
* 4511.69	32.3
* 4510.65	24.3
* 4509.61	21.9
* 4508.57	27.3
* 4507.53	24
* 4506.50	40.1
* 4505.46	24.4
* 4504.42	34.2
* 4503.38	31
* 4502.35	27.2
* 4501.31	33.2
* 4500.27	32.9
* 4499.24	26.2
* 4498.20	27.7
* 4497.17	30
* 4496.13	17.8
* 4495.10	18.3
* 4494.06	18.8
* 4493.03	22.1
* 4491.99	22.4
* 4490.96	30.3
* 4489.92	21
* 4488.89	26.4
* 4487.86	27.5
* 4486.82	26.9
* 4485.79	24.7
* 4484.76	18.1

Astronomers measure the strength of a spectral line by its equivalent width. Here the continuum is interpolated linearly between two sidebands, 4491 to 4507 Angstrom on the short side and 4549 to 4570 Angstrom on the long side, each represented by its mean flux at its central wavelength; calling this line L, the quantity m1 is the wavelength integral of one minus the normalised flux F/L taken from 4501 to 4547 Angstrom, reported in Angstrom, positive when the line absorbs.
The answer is 2.61 Angstrom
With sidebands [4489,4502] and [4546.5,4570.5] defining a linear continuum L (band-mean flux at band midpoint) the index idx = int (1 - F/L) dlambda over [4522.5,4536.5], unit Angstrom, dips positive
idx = 1.8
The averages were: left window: 25.1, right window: 24.2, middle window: 21.4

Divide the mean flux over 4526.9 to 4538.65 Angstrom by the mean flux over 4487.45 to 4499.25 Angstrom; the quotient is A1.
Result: 0.88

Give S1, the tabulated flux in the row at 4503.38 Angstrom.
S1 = 31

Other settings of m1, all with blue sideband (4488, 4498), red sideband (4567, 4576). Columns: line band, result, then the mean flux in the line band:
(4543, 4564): 1.0 Angstrom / 24.4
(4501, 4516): -2.2 Angstrom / 27.5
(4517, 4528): 0.5 Angstrom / 23.4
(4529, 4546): 1.5 Angstrom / 22.9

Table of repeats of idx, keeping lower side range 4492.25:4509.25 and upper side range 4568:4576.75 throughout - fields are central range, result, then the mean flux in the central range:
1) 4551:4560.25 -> 0.6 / 24.7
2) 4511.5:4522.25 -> 1.0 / 24.5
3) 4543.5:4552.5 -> 1.1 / 23.3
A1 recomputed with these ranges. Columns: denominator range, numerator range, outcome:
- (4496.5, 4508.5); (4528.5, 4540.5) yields 0.72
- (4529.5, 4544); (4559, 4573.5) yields 1.11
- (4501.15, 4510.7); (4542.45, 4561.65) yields 0.85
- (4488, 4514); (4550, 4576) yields 0.94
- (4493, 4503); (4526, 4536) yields 0.79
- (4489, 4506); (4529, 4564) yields 0.90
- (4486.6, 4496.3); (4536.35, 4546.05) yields 1.08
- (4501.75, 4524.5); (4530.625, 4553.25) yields 0.87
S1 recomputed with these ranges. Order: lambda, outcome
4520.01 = 24.8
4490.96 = 30.3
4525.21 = 22.5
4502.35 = 27.2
